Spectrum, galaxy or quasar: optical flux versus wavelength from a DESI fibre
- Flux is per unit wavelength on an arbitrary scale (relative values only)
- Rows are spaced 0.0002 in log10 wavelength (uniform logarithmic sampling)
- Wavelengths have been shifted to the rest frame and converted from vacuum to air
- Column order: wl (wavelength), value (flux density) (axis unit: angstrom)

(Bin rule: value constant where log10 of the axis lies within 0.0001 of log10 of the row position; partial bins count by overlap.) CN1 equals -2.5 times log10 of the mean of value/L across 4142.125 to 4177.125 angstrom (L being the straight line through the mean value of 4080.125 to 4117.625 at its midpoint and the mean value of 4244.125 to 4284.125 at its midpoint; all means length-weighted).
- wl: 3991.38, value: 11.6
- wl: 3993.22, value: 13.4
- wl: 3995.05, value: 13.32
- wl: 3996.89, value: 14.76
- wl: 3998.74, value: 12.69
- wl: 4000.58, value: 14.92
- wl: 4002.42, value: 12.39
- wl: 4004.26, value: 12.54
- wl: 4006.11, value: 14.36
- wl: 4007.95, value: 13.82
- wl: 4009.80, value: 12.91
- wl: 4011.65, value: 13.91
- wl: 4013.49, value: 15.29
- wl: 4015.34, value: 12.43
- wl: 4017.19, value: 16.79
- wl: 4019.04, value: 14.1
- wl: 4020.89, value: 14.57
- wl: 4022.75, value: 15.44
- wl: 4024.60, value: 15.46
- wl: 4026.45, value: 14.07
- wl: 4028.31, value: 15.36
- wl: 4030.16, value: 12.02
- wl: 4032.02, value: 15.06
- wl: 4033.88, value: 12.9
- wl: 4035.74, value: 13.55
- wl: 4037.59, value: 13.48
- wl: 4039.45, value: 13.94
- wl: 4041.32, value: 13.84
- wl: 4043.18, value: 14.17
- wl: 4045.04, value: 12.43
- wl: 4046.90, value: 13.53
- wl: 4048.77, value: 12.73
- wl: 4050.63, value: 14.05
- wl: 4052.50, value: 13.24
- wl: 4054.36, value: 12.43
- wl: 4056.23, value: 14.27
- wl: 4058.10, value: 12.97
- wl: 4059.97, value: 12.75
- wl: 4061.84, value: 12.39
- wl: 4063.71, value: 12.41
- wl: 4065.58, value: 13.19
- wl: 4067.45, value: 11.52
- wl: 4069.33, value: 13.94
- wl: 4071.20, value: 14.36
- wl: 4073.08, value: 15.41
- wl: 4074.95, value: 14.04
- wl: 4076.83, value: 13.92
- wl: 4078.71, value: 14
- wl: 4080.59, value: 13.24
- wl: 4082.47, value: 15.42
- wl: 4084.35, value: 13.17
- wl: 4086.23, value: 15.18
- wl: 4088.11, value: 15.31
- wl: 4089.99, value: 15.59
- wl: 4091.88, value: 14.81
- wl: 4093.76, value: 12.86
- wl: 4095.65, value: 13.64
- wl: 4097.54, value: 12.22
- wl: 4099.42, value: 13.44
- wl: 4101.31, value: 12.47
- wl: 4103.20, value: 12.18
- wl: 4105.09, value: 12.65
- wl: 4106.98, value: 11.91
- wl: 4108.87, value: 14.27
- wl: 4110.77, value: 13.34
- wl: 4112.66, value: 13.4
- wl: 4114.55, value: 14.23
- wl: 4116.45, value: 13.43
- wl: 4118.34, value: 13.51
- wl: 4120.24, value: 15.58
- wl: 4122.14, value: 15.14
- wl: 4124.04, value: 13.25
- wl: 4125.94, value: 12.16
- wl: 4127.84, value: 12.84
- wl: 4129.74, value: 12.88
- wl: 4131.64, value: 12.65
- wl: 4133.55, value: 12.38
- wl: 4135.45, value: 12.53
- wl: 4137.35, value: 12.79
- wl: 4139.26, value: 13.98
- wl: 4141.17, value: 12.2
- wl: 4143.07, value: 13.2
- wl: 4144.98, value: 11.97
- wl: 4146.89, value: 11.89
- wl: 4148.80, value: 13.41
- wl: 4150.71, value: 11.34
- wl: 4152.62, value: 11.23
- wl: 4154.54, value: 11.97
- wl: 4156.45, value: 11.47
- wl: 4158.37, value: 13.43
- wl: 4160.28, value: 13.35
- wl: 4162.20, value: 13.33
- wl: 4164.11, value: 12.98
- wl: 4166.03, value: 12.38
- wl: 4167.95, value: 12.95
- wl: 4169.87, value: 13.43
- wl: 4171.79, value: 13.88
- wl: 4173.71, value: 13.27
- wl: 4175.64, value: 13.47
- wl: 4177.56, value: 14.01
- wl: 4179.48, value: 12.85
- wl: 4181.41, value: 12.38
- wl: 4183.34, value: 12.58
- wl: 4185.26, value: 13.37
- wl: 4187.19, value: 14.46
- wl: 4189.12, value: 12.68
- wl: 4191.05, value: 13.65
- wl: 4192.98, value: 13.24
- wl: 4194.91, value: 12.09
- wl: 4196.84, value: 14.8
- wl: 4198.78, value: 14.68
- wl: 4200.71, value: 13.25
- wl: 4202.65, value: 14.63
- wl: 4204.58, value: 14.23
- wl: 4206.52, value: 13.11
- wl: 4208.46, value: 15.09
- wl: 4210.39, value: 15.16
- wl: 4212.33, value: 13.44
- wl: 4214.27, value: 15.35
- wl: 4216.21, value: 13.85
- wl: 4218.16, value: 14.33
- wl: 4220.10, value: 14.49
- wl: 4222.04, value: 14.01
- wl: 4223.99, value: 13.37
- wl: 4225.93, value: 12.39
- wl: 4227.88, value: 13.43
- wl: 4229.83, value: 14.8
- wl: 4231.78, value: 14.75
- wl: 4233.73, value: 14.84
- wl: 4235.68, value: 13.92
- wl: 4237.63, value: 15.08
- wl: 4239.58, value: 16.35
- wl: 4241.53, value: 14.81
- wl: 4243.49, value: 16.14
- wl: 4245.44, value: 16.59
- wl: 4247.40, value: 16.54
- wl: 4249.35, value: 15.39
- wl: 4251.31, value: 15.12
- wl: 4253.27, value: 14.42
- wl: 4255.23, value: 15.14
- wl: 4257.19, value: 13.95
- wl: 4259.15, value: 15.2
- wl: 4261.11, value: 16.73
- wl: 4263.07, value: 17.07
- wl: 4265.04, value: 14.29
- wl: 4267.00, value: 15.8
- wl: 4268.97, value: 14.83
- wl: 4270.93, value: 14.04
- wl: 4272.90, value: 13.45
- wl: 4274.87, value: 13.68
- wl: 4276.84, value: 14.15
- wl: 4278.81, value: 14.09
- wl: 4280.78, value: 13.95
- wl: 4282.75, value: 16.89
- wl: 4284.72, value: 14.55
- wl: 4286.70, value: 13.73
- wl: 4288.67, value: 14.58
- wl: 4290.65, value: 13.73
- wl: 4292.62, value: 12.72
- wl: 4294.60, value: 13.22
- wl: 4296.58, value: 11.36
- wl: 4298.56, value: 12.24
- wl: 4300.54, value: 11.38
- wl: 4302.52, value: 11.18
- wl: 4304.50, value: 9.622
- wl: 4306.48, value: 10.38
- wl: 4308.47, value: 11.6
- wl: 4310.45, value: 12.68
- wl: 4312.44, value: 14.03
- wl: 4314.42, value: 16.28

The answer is 0.12 mag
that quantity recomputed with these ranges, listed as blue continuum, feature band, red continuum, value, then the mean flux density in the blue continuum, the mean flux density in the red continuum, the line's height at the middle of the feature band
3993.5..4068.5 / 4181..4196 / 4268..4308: 0.02 mag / 13.6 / 13.2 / 13.4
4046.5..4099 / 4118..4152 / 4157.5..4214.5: 0.05 mag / 13.7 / 13.6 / 13.6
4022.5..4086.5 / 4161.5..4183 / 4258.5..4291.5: 0.09 mag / 13.7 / 14.7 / 14.2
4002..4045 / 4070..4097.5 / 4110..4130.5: -0.04 mag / 14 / 13.6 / 13.8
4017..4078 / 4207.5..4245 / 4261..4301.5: -0.04 mag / 13.7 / 14.1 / 14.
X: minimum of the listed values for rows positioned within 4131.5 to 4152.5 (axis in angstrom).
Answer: 11.34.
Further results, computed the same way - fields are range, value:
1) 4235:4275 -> 13.45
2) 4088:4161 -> 11.23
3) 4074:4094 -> 12.86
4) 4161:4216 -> 12.09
